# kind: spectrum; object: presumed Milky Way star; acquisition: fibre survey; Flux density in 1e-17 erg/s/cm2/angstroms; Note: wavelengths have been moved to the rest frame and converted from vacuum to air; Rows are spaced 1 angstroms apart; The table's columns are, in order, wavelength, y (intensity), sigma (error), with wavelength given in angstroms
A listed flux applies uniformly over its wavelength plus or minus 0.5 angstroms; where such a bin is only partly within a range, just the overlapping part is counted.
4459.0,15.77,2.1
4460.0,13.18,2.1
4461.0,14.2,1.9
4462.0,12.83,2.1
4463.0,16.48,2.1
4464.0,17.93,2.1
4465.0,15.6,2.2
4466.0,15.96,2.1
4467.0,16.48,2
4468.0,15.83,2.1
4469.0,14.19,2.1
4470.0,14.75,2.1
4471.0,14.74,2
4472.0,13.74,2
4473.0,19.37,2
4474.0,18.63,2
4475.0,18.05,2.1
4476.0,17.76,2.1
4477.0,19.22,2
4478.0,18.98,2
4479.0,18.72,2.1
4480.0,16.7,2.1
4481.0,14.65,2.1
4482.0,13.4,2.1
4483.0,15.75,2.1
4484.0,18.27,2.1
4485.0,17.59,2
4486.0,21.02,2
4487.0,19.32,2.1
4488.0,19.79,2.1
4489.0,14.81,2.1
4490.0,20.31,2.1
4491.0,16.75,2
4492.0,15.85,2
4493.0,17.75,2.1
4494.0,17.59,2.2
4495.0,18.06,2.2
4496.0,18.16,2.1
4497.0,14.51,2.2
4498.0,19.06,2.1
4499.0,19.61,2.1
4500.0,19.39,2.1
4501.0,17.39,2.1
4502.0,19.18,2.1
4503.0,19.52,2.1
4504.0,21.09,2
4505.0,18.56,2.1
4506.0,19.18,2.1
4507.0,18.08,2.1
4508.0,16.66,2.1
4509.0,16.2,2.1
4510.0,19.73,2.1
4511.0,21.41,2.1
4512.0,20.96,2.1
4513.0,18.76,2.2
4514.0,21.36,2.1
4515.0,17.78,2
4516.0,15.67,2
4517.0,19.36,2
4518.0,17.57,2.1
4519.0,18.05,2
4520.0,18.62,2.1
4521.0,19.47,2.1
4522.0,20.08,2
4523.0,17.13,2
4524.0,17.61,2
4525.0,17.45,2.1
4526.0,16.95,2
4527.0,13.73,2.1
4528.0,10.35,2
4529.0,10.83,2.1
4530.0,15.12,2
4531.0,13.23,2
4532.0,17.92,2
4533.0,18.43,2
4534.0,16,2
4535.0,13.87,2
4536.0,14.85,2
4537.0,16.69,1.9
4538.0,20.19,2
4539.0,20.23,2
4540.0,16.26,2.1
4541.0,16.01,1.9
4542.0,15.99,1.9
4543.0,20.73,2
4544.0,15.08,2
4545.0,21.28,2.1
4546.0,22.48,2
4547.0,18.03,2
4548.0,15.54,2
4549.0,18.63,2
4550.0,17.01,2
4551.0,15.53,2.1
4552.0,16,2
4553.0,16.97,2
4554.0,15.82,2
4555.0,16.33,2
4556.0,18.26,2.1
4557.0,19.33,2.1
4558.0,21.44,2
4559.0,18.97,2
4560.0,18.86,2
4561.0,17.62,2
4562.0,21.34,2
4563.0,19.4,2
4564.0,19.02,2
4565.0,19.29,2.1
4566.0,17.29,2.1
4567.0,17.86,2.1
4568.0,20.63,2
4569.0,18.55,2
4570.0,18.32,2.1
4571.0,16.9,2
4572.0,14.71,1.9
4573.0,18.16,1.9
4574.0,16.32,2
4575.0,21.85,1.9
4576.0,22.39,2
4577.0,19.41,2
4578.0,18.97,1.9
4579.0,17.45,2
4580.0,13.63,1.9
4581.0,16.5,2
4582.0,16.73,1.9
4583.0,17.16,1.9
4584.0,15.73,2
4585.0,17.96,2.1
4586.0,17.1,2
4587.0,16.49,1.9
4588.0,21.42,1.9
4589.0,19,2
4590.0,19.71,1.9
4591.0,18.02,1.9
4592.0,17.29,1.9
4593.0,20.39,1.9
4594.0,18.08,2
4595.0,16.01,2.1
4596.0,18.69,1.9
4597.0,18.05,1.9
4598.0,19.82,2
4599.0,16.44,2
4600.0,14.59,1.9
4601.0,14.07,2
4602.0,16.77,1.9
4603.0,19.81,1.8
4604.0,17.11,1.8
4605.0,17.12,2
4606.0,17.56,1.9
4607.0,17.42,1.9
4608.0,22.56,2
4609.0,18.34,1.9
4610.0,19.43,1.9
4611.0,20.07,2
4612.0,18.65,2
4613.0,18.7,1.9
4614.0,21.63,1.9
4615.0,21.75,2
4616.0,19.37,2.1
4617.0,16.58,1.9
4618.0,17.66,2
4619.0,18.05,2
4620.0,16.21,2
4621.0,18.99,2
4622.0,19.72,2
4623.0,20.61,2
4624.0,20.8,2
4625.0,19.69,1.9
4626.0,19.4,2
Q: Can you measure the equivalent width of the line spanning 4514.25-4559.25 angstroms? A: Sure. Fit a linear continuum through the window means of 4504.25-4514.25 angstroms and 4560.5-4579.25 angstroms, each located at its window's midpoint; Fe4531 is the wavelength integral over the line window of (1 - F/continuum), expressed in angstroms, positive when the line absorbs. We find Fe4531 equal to 4.1 angstroms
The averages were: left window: 19.1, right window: 18.7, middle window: 17.2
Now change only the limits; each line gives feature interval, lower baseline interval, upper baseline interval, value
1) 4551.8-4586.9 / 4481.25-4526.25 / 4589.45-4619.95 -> 0.4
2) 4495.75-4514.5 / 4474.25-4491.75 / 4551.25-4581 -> -1.1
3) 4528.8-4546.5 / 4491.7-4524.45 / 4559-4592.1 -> 1.3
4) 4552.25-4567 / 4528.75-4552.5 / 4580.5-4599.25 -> -1.0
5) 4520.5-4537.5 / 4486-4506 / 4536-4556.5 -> 1.9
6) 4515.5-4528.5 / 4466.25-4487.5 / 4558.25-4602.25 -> 0.3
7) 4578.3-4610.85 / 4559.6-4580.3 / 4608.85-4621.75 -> 1.7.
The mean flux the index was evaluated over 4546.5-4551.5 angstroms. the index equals 16.9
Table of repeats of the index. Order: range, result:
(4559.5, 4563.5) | 19.3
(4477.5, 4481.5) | 17.3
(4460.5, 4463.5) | 14.5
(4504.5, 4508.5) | 18.1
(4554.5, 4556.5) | 17.3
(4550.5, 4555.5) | 16.1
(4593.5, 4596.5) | 17.6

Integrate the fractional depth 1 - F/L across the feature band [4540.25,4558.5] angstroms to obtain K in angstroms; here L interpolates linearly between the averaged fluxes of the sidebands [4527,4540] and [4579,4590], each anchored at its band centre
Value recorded -1.9 angstroms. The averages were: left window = 15.6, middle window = 17.8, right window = 17.3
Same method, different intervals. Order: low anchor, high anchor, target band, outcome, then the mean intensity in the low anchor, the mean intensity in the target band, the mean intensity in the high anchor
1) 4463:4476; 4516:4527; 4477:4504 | -1.41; 16.3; 17.9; 17.9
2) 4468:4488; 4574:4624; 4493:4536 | -0.25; 17.1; 17.6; 18.3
